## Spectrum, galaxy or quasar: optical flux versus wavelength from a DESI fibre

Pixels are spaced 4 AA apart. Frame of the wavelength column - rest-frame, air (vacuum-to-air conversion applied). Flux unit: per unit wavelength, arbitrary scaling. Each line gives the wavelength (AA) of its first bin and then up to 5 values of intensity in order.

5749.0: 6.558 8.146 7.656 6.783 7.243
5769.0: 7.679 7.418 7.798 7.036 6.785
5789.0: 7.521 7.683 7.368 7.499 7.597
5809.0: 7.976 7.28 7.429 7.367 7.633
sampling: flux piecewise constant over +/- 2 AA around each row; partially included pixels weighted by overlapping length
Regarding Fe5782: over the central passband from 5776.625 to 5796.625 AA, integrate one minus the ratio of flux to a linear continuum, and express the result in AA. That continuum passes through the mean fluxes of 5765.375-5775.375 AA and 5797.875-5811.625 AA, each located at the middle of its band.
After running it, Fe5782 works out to 0.6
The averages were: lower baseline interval 7.51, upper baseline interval 7.65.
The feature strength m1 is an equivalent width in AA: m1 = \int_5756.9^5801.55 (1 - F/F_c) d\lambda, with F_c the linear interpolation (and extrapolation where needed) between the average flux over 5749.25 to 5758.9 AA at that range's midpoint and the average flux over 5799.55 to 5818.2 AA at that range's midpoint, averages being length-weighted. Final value 1.5 AA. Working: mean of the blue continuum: 7.66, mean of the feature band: 7.36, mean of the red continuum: 7.56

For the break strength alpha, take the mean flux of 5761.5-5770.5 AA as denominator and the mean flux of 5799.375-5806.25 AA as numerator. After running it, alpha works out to 1.03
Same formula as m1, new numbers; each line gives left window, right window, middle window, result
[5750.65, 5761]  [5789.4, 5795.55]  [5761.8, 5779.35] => 0.36 AA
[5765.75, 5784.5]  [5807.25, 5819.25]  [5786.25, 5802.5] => -0.01 AA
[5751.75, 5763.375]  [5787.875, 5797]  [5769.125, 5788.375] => 0.53 AA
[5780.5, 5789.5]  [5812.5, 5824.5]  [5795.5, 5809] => -0.61 AA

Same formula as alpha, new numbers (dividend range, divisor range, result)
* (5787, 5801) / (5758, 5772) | 1.03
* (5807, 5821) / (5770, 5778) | 0.99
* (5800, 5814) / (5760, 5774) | 1.04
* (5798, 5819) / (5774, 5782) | 1.01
